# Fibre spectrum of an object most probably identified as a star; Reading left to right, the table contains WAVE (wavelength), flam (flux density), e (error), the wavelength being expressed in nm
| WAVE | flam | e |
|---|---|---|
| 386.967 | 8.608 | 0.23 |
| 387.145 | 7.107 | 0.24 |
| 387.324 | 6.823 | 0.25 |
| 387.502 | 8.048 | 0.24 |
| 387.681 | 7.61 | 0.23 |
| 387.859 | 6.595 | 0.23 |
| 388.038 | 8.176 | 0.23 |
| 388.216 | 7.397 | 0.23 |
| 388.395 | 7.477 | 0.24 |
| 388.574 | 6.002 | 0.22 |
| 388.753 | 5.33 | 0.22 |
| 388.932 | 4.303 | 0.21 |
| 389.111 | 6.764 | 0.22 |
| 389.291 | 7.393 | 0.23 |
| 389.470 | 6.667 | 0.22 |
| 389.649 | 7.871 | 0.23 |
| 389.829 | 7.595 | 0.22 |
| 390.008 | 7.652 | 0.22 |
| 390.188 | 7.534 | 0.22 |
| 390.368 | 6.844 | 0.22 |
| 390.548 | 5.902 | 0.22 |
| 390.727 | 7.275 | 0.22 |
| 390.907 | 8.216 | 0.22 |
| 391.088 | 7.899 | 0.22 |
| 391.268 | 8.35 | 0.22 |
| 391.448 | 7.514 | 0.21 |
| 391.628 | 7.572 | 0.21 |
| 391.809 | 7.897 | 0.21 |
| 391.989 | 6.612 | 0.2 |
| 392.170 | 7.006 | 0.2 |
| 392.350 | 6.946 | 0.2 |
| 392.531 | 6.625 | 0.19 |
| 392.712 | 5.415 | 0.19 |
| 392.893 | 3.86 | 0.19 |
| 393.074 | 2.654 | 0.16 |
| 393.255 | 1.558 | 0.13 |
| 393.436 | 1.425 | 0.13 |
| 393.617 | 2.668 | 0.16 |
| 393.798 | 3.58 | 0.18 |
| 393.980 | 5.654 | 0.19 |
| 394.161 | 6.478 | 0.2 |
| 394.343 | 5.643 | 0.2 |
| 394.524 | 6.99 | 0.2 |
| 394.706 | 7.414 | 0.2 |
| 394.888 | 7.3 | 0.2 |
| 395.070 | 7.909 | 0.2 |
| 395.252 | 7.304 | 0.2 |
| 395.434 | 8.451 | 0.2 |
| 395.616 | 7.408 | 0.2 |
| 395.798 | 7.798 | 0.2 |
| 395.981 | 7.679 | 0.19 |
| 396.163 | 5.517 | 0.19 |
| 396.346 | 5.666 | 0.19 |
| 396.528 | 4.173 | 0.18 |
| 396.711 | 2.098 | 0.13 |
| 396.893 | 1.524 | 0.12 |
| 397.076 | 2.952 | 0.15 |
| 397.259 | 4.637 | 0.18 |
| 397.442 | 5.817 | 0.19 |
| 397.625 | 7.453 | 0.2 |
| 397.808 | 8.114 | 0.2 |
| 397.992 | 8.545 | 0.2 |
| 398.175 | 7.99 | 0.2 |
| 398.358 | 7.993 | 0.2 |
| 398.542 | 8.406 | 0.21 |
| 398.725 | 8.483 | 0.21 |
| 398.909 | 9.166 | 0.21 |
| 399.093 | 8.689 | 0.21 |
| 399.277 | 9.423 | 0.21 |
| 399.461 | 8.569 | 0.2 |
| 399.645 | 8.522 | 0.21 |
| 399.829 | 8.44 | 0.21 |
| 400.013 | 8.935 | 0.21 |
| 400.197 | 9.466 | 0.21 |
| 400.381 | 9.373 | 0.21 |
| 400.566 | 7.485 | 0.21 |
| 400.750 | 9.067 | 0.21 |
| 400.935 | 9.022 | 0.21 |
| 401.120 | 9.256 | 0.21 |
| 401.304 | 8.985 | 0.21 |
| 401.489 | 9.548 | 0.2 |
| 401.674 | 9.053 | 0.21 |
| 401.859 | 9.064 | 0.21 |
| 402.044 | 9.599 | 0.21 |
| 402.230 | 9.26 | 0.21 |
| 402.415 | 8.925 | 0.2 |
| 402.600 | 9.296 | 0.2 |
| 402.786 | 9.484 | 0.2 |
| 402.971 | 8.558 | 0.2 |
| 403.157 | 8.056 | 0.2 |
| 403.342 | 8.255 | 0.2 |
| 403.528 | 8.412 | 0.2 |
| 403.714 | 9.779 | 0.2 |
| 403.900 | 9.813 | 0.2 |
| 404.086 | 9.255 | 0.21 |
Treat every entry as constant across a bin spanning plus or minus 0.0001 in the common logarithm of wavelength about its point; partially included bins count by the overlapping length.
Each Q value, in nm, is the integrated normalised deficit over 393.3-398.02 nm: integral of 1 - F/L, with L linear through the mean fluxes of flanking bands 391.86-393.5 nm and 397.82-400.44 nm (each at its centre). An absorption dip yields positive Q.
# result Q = 0.62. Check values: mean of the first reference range 4.81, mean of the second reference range 8.69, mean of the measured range 5.7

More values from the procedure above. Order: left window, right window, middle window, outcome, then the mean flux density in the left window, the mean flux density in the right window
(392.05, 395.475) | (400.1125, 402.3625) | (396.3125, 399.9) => 0.40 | 5.49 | 9.09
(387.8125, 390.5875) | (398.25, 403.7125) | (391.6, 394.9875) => 0.96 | 6.86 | 8.87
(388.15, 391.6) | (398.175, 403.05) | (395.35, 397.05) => 0.55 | 7.06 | 8.91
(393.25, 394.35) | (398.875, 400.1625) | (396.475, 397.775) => 0.49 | 3.9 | 8.83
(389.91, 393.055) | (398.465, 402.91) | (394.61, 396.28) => 0.09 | 6.91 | 8.98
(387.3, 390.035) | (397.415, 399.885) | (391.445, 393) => 0.19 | 6.97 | 8.32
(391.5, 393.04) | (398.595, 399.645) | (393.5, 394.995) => 0.31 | 6.37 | 8.82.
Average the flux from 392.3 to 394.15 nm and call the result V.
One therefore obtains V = 4.08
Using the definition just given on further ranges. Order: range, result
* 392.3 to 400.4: 6.44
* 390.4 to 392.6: 7.31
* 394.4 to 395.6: 7.5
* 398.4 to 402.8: 8.96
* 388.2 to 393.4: 6.49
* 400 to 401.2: 8.94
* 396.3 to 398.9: 6.1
